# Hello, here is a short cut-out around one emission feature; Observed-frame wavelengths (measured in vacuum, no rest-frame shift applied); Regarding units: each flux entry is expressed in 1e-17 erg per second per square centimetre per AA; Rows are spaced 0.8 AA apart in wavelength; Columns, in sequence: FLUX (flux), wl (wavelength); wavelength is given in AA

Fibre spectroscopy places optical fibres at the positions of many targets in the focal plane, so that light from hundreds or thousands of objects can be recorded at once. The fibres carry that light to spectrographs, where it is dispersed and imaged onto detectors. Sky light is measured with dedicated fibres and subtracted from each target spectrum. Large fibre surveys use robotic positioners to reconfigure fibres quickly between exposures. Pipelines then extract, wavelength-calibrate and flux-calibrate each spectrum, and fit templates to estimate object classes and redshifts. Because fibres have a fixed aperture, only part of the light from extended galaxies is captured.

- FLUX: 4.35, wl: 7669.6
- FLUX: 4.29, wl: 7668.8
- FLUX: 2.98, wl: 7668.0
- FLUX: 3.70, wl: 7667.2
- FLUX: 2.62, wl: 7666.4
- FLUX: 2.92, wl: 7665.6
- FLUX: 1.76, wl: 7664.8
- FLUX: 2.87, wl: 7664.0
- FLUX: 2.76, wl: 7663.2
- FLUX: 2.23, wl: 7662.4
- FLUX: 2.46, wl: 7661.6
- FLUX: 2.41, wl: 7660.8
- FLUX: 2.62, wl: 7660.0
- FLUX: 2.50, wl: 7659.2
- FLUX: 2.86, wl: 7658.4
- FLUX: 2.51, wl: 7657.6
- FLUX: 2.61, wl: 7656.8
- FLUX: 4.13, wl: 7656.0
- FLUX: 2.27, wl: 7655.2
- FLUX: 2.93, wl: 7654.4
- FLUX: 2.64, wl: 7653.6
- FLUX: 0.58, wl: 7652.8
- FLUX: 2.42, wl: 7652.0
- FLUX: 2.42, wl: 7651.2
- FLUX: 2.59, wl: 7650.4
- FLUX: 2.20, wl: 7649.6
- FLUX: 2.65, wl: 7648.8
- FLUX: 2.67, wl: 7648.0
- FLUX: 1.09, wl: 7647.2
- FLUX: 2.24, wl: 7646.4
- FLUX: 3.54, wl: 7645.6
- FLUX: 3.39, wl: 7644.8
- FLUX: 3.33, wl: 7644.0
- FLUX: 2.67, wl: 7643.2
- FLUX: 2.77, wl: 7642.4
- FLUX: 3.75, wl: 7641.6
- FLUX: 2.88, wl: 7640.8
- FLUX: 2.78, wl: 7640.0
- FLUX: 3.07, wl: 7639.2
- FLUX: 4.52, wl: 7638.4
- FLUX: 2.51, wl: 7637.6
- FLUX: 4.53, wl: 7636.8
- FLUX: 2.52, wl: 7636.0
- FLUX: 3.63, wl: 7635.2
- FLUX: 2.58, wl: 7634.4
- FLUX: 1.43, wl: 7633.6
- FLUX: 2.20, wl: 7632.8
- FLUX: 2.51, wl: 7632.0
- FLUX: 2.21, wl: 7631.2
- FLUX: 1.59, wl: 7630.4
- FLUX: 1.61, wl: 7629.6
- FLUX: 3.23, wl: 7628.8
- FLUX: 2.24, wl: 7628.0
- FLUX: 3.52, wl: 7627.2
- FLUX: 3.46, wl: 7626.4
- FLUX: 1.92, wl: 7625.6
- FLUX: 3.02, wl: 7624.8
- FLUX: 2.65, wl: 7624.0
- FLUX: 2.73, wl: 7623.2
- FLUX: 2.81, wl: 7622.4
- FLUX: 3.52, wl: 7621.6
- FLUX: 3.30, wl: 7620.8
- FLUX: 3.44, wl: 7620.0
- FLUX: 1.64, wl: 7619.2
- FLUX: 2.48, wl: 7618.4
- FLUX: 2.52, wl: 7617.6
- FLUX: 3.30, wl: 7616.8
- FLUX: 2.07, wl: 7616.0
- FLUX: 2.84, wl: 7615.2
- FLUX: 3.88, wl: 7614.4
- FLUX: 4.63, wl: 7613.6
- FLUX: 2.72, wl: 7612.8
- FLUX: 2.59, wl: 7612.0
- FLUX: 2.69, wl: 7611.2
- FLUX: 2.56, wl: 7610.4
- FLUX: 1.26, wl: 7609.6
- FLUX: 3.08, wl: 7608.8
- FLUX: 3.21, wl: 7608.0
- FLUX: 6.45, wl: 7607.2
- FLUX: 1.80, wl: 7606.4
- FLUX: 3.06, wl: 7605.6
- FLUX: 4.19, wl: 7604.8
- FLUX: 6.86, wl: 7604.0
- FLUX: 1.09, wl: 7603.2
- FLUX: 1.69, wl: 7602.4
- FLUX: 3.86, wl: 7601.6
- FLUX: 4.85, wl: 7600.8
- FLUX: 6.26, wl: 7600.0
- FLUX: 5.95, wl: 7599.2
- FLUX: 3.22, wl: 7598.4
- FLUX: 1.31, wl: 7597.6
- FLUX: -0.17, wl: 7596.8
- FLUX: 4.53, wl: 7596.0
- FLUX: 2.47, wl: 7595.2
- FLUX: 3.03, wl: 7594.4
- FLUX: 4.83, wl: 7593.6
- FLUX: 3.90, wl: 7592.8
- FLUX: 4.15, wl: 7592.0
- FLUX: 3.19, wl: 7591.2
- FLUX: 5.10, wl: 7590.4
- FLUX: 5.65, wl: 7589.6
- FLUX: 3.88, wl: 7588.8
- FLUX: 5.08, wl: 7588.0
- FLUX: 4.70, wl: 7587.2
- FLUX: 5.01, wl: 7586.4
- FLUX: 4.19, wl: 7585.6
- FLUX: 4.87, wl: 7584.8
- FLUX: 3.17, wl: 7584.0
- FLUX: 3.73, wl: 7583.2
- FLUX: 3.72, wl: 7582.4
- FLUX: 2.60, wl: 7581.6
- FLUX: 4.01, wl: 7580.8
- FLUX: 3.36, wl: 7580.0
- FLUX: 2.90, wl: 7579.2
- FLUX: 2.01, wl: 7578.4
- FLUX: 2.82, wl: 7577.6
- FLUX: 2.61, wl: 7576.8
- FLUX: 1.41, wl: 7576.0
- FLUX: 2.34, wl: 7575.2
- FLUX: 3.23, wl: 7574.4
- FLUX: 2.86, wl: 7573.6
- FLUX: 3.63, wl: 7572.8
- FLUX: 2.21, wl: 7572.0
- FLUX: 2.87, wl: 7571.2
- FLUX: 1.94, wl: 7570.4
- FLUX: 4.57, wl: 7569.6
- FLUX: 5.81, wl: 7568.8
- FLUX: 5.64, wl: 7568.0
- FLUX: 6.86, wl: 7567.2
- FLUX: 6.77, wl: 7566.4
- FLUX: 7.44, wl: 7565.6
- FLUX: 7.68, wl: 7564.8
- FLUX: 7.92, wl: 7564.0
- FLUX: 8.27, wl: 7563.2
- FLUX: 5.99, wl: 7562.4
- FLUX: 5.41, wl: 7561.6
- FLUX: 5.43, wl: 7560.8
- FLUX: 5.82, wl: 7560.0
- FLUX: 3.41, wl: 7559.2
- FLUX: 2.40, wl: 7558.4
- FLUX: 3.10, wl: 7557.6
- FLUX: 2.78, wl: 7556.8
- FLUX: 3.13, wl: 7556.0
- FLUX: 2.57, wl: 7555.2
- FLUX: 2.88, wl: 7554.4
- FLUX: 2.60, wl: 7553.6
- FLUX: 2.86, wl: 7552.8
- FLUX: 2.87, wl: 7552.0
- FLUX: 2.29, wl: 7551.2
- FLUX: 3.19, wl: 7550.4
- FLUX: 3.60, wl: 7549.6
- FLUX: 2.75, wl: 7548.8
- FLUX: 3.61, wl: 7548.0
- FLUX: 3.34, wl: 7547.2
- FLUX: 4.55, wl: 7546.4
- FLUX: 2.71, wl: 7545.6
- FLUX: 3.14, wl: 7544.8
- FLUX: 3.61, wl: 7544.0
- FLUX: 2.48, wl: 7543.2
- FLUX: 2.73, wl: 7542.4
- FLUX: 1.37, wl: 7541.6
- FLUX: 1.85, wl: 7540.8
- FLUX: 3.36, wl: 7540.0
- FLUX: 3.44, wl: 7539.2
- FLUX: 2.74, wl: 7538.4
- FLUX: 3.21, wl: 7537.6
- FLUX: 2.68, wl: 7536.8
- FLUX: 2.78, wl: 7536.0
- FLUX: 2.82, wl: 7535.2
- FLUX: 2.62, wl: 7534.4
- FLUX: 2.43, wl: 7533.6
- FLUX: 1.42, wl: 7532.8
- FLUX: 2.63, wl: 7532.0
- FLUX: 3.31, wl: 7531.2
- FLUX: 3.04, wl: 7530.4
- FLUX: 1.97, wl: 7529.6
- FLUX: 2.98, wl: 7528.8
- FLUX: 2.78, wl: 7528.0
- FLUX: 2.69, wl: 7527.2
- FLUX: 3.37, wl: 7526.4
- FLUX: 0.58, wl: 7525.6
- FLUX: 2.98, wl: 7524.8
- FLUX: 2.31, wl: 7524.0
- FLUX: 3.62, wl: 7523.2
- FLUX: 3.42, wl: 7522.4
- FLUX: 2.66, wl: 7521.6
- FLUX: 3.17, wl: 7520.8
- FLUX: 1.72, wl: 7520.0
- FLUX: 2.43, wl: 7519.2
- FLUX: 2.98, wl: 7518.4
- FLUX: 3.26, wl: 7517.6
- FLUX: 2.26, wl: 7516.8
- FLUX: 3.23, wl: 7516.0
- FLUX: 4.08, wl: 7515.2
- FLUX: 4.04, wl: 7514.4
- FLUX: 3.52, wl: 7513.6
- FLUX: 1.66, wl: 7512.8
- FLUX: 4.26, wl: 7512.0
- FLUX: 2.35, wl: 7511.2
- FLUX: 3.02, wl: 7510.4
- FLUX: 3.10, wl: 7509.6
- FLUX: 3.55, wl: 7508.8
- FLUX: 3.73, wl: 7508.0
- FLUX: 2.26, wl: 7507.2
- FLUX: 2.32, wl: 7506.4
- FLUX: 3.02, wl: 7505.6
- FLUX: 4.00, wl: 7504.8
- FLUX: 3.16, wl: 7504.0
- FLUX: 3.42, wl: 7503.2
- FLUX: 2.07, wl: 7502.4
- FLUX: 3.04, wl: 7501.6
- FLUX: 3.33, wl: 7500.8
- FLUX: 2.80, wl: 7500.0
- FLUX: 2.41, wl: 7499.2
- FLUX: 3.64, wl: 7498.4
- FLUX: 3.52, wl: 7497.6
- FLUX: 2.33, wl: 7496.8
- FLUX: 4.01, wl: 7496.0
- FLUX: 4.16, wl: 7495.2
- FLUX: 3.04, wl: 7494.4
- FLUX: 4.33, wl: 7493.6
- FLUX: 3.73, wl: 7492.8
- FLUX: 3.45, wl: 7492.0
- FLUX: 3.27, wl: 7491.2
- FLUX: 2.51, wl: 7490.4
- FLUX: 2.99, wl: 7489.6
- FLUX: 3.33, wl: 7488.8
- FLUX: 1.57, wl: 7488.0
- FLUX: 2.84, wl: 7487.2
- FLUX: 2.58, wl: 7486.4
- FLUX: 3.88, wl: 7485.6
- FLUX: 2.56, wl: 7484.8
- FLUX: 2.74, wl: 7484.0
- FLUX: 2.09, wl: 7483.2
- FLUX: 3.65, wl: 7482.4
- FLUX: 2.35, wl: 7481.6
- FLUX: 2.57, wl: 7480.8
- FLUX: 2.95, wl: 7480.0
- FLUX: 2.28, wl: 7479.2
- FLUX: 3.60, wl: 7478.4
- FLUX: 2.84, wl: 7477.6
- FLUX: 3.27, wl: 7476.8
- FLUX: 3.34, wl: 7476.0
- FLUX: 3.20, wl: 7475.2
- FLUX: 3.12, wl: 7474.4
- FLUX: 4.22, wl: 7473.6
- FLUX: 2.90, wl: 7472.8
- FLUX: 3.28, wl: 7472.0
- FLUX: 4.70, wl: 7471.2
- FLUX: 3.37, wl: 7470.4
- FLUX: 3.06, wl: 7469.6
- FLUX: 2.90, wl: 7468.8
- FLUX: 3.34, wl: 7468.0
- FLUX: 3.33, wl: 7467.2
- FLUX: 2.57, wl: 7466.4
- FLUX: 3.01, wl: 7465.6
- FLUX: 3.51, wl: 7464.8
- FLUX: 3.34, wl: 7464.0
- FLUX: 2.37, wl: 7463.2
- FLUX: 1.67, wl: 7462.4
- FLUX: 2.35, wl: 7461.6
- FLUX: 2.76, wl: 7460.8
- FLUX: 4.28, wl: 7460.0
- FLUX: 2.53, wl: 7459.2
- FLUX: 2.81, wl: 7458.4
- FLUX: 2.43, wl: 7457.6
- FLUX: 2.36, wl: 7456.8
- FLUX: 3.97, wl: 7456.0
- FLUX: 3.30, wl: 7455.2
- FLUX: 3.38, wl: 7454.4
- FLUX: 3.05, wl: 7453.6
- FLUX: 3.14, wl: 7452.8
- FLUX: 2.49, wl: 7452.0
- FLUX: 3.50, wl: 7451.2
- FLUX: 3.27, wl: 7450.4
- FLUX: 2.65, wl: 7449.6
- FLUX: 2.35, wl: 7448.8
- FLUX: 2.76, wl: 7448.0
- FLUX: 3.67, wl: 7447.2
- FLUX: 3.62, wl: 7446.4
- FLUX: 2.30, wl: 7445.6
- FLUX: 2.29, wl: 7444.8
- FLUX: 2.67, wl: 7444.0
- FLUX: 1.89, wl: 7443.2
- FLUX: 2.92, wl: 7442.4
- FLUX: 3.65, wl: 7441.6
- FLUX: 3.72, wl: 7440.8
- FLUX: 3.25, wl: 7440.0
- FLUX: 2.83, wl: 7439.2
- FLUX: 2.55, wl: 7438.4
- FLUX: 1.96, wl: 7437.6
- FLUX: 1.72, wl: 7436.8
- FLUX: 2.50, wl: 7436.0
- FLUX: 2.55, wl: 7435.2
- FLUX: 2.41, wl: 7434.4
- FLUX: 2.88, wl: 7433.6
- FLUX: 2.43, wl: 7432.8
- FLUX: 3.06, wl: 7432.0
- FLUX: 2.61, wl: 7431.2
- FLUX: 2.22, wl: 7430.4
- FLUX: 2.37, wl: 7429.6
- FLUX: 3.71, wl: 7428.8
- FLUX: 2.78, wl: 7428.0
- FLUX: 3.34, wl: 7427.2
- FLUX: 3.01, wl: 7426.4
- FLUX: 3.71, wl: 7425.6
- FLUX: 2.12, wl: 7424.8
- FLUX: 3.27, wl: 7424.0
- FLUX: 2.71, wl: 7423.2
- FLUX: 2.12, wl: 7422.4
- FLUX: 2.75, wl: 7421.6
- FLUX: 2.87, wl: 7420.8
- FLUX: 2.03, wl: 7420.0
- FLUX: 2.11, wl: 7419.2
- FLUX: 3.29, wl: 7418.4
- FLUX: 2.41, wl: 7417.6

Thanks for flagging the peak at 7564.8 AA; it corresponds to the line H-alpha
